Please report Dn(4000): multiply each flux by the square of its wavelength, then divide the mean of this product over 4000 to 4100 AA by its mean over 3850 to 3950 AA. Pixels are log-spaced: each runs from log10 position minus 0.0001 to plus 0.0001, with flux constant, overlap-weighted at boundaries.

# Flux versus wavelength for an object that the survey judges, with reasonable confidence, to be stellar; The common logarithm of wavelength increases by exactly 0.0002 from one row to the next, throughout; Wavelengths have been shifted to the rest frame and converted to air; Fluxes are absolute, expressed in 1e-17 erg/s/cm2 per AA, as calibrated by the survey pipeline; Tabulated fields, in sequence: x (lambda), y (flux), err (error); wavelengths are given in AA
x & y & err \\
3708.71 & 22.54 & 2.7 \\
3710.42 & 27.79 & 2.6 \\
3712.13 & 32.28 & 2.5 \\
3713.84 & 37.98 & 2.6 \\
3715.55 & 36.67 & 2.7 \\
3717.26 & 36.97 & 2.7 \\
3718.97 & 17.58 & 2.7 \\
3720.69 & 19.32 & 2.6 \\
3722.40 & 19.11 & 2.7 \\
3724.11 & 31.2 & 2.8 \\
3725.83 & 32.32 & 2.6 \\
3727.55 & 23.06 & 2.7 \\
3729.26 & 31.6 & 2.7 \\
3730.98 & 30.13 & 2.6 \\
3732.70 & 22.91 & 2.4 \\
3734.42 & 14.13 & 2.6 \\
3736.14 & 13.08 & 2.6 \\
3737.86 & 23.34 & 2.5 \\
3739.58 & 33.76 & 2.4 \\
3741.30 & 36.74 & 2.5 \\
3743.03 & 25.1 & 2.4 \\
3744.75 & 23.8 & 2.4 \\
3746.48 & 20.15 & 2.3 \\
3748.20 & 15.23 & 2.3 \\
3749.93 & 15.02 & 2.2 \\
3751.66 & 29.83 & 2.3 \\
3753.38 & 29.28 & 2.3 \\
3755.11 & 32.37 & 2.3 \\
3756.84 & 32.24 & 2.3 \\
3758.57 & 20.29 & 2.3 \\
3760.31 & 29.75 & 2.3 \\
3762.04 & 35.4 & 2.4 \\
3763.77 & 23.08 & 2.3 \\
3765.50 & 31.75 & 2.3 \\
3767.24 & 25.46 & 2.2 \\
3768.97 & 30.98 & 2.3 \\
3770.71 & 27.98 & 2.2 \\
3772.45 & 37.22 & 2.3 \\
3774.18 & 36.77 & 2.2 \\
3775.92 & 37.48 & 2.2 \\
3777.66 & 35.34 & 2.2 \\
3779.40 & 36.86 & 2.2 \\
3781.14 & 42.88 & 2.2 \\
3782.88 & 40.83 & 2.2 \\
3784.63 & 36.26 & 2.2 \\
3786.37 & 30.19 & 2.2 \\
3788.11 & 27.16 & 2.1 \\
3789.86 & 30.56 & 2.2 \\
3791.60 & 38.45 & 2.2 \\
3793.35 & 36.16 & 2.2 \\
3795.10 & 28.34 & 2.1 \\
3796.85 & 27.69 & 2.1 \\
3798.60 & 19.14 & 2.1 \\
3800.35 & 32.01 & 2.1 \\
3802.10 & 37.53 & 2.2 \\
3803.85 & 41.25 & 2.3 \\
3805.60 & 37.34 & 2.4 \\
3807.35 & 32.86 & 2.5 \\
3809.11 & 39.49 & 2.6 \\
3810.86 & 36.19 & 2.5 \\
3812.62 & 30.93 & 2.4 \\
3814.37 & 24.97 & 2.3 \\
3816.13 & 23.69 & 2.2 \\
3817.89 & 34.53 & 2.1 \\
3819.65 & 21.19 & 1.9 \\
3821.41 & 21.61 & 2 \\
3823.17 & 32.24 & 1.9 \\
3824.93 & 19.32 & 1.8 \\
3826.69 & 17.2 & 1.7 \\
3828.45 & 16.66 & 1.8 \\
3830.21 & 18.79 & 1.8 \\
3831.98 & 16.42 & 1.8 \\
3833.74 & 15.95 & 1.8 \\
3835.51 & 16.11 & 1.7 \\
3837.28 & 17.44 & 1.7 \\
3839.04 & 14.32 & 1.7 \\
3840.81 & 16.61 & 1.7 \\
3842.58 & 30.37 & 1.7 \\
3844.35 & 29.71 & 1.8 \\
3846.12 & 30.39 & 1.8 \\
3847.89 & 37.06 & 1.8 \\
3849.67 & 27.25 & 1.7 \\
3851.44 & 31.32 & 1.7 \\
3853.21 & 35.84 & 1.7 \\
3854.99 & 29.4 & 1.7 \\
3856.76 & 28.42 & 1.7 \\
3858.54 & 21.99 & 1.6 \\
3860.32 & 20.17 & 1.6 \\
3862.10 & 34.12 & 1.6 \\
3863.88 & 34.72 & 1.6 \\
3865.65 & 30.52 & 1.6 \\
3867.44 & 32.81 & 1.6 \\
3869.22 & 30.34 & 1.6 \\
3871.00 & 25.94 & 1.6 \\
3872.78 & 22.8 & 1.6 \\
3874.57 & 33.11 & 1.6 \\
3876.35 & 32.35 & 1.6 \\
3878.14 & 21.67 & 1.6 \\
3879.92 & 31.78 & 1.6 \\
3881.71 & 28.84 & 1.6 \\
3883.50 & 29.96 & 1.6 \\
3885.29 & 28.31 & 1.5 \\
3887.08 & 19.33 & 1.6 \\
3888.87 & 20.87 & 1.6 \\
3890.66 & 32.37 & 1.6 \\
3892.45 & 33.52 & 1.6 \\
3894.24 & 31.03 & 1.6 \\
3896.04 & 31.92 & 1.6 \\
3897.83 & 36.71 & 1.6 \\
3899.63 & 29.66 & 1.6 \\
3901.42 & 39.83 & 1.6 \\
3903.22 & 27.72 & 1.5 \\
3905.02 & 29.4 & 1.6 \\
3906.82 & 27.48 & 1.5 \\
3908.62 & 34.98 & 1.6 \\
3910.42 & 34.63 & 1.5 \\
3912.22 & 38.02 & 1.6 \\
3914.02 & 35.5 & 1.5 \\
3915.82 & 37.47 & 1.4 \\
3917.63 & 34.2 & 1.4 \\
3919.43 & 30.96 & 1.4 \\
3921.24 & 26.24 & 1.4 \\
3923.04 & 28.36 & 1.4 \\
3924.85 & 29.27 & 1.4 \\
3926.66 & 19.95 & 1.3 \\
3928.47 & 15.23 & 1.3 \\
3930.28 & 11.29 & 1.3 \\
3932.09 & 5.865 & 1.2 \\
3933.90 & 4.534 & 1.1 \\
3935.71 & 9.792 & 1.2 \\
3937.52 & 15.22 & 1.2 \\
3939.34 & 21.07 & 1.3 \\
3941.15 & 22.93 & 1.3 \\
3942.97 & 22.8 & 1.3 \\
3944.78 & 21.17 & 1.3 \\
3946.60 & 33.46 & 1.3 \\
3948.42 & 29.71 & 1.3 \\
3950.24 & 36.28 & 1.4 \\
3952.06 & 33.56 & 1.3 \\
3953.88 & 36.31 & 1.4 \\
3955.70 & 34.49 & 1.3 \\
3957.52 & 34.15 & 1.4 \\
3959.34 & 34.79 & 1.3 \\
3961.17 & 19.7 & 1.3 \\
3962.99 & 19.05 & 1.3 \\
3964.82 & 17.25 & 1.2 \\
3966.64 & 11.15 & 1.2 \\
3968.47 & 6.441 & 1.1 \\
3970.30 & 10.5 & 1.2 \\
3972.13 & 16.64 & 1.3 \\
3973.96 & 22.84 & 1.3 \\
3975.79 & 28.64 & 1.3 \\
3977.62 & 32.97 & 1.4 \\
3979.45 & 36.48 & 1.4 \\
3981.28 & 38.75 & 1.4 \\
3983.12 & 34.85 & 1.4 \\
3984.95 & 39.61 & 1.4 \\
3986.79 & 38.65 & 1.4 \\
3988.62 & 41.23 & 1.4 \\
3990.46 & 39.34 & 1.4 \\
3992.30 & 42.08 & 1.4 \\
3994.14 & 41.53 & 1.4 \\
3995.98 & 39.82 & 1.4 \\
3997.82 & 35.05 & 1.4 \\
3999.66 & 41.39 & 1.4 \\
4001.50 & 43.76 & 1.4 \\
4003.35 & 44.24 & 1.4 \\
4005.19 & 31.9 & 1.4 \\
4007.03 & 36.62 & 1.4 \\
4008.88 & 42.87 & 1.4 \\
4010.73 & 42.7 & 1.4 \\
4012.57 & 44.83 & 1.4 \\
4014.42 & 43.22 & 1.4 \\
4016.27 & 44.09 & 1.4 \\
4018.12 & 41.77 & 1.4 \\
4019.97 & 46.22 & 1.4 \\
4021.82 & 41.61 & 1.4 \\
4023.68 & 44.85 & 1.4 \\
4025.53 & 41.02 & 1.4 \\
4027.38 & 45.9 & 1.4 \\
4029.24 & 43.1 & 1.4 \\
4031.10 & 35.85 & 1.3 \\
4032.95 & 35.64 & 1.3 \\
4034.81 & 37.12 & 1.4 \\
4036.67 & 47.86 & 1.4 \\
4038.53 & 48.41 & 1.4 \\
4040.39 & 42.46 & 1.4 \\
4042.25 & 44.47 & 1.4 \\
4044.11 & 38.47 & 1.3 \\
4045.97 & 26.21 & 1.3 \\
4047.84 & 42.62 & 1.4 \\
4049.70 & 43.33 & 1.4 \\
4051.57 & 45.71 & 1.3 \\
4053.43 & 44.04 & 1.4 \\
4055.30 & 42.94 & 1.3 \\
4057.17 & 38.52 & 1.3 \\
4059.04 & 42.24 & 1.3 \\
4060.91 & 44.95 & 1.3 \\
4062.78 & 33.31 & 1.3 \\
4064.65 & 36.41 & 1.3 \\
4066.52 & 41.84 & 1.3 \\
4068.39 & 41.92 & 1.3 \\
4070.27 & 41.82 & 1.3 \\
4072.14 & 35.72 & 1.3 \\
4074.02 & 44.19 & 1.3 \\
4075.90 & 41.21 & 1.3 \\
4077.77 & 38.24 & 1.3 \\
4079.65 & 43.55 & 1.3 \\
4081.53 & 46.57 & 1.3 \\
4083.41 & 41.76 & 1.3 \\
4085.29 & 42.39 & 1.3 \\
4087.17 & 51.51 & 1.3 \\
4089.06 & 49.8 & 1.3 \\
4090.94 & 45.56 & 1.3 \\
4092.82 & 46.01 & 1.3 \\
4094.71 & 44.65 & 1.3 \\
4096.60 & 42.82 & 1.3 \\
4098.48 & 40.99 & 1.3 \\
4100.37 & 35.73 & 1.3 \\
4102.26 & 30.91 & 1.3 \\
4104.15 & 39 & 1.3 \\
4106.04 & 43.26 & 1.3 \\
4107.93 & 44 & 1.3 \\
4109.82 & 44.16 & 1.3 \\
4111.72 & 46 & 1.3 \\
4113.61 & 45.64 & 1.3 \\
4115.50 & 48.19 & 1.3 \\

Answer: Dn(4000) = 1.66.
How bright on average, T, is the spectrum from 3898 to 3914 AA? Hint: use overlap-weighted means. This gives 33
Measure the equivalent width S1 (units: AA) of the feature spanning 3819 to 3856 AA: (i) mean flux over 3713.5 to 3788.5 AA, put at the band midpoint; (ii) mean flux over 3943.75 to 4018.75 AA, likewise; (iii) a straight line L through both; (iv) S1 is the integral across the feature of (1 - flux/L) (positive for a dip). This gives 8.35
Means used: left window 28.8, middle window 23.6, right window 33.2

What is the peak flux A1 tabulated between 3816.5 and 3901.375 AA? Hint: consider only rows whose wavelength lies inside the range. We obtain 37.06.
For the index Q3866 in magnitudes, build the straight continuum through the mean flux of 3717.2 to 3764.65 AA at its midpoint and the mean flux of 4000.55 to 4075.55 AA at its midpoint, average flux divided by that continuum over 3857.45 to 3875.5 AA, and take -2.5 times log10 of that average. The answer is 0.13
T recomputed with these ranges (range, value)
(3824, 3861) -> 23.4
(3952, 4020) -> 33.8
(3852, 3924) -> 30.3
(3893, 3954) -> 27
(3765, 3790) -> 34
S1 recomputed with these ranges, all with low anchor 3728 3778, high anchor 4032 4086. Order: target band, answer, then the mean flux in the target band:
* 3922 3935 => 6.97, 16.4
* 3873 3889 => 2.76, 27.5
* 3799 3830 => 1.23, 29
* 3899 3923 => 1.32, 32.7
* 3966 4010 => 5.42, 33.4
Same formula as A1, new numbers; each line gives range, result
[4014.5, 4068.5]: 48.41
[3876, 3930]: 39.83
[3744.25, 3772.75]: 37.22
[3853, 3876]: 35.84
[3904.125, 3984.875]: 38.75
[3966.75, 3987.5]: 39.61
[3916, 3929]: 34.2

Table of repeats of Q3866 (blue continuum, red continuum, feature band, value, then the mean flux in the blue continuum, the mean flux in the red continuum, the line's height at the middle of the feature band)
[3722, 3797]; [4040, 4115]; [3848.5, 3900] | 0.157 mag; 29.2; 41.9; 33.8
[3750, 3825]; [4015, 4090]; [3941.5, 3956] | 0.235 mag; 31.5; 42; 37.9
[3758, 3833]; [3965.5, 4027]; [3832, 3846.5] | 0.454 mag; 30.2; 36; 31.5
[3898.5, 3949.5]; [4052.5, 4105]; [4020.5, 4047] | -0.111 mag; 25.7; 41.7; 37.1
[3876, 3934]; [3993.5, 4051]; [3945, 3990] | 0.222 mag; 28.1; 41.3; 35.1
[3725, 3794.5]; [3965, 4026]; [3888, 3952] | 0.242 mag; 29.4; 35.8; 33.7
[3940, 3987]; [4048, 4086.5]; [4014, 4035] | -0.174 mag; 27.2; 41.6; 35.7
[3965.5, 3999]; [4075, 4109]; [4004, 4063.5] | -0.142 mag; 30.9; 42.7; 36.4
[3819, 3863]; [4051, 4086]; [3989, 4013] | -0.118 mag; 24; 41.4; 36.2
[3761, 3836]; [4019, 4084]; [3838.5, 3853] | 0.153 mag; 29.9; 41.4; 32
